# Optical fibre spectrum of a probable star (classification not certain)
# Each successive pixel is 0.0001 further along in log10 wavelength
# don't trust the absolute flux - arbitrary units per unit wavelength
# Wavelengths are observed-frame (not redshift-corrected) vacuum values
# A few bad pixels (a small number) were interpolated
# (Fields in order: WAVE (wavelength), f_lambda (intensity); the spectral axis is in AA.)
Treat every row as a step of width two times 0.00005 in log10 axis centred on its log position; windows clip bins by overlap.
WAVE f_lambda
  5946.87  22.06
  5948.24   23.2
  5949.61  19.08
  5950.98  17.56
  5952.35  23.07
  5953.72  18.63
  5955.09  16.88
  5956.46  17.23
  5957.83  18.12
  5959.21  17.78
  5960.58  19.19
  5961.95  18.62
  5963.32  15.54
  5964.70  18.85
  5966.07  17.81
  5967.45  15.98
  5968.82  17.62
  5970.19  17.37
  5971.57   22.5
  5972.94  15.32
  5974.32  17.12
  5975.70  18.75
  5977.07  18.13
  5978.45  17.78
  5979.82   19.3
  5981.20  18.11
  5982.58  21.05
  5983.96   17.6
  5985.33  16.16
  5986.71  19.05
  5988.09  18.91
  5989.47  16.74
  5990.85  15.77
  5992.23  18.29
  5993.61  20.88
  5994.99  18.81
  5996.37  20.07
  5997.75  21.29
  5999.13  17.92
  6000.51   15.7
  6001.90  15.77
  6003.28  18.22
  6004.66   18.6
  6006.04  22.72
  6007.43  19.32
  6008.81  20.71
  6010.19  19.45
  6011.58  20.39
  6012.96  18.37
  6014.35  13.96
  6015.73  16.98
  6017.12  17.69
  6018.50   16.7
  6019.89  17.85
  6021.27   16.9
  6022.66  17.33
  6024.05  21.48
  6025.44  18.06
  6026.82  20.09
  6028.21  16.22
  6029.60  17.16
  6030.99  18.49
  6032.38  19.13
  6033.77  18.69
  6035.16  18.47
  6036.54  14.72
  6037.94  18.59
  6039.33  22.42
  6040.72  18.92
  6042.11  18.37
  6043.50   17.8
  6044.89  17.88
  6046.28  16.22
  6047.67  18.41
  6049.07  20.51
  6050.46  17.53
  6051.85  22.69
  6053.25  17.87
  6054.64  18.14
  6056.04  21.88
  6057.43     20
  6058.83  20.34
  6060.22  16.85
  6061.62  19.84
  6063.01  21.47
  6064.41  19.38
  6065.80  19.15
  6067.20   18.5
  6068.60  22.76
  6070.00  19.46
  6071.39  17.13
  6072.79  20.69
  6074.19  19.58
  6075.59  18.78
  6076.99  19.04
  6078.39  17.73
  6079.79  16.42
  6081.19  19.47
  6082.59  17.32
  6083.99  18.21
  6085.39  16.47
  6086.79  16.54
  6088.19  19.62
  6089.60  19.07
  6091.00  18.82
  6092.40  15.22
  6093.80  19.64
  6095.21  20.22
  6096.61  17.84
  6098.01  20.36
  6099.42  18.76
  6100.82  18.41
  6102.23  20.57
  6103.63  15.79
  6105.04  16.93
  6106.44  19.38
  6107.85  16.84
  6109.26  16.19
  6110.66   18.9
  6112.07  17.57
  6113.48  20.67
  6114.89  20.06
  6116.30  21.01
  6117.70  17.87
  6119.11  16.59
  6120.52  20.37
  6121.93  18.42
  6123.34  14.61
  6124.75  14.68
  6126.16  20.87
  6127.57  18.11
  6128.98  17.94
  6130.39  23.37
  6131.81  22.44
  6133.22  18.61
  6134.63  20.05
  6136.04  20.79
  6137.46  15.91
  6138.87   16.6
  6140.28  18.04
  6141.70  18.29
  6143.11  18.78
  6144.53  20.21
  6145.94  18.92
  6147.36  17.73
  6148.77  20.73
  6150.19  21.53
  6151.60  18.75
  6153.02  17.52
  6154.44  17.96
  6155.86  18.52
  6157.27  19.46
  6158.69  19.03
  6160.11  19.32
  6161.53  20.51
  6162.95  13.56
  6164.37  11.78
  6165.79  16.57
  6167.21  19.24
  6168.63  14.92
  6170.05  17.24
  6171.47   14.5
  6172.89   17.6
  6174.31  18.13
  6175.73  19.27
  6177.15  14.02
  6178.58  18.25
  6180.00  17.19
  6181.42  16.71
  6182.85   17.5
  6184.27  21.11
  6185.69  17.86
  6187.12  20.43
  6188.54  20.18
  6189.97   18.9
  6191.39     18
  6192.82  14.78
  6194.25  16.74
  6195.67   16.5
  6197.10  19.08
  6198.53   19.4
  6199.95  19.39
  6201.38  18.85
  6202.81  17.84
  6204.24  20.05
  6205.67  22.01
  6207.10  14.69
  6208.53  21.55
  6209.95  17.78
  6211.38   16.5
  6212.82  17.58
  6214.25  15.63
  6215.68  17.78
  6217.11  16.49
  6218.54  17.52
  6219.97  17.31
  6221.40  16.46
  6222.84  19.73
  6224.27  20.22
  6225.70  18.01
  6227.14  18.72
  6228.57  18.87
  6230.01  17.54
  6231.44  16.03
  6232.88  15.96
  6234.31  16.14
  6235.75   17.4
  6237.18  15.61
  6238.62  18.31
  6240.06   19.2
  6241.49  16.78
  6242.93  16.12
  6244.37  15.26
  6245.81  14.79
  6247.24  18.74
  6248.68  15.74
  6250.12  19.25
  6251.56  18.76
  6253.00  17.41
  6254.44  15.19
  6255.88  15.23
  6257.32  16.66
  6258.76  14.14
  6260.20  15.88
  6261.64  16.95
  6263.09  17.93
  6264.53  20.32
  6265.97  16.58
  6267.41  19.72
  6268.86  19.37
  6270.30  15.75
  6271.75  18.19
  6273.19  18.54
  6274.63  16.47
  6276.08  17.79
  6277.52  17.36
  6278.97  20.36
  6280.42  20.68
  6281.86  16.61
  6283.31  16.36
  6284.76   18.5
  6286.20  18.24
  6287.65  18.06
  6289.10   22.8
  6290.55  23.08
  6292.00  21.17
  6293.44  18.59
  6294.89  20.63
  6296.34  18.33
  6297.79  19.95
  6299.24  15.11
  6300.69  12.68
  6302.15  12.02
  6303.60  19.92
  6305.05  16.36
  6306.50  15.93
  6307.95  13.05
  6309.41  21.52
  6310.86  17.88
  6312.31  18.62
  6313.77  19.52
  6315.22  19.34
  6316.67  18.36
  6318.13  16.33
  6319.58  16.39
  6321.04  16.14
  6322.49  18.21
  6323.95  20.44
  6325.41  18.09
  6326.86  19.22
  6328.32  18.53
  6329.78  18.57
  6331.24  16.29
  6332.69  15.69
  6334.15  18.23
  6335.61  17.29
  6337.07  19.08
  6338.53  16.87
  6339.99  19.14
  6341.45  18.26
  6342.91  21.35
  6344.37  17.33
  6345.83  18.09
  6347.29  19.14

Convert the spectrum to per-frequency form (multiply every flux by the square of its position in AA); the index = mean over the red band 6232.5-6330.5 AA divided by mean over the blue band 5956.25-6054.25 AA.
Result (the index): 1.06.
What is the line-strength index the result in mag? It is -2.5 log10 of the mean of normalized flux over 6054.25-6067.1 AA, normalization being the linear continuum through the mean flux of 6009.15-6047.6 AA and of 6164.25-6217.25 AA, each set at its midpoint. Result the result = -0.09 mag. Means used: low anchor 18.1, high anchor 17.8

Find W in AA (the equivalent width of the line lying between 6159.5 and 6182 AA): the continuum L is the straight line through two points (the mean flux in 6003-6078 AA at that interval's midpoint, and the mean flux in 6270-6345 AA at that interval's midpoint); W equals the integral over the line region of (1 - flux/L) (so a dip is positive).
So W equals 2.0 AA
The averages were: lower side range 18.9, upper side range 18.1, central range 16.8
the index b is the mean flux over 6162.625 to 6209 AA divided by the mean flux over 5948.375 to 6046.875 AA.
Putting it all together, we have 1.0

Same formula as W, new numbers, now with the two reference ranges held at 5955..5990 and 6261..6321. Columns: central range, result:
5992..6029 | -1.02 AA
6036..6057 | -0.96 AA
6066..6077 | -0.90 AA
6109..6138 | -1.35 AA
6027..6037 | 0.15 AA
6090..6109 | -0.32 AA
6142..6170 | -0.16 AA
